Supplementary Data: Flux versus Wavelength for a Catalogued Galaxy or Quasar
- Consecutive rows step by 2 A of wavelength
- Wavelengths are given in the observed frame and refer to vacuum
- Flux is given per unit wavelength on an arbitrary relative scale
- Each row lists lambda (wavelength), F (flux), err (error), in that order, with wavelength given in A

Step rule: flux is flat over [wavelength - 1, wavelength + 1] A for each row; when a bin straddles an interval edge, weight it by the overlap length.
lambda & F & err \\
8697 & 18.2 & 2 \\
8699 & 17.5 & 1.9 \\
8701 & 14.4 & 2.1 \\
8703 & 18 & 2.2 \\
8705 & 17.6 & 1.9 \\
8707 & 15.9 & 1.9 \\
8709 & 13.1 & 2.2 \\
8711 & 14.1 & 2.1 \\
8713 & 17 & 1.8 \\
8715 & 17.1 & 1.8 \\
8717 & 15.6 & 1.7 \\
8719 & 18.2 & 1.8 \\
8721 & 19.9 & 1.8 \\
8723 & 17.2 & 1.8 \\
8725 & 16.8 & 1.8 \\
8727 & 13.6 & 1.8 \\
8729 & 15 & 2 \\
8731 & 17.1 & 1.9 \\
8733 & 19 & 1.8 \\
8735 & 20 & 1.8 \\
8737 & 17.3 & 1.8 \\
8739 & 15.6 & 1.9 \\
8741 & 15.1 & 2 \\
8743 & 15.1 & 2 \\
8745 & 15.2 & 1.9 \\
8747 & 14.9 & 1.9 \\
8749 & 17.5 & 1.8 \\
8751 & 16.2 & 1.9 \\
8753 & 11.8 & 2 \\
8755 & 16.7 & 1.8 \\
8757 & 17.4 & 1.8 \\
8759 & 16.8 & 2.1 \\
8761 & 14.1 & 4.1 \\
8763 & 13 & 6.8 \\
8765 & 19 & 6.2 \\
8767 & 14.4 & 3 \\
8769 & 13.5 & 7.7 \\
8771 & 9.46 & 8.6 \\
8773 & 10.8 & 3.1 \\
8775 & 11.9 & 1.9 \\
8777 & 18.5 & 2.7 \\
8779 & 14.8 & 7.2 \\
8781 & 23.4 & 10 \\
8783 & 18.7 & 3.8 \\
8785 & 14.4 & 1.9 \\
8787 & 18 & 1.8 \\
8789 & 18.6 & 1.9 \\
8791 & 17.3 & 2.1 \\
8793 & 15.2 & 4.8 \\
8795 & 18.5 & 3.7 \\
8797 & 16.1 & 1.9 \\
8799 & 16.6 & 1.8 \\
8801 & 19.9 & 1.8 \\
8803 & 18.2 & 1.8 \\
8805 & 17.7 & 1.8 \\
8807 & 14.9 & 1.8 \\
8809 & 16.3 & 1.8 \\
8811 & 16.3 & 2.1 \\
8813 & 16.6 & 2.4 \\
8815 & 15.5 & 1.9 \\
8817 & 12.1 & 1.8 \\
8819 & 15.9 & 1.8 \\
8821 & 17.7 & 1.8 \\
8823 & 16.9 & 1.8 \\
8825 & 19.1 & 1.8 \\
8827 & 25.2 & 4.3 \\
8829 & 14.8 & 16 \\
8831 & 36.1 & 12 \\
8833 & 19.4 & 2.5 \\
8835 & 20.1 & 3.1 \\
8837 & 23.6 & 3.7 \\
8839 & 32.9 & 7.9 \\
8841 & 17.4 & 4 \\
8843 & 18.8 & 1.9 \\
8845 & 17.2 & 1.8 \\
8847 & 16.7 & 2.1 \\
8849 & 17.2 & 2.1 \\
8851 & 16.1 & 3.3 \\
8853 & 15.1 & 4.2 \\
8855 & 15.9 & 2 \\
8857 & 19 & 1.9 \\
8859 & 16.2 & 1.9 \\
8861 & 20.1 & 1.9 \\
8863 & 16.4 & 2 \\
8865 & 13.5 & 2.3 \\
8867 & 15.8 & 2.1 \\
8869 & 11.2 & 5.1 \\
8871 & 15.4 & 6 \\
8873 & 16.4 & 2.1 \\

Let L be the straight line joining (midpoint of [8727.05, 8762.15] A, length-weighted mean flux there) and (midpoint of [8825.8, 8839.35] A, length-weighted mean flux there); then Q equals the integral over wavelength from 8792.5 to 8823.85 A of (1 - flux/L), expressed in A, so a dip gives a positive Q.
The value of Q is 7.6 A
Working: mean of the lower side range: 16.1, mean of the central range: 16.5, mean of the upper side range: 24.1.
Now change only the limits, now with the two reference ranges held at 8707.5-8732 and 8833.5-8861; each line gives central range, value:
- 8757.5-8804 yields 3.74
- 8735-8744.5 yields 0.26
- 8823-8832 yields -2.16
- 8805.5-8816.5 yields 1.43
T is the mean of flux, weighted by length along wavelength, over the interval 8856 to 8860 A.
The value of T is 17.6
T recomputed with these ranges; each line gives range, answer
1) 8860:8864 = 18.2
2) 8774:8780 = 15.1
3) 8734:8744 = 16.6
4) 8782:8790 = 17.4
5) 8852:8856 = 15.5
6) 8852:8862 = 17.3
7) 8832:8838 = 21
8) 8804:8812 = 16.3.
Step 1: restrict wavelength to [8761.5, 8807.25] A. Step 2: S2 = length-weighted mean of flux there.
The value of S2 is 16.2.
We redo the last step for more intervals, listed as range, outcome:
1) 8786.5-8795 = 17.4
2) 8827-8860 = 19.9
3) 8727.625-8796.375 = 16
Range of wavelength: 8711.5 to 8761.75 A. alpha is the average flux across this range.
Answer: 16.4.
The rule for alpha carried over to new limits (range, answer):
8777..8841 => 18.7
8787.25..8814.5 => 17.1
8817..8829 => 18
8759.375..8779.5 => 14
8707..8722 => 16.4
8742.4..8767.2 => 15.6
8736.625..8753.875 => 15.4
